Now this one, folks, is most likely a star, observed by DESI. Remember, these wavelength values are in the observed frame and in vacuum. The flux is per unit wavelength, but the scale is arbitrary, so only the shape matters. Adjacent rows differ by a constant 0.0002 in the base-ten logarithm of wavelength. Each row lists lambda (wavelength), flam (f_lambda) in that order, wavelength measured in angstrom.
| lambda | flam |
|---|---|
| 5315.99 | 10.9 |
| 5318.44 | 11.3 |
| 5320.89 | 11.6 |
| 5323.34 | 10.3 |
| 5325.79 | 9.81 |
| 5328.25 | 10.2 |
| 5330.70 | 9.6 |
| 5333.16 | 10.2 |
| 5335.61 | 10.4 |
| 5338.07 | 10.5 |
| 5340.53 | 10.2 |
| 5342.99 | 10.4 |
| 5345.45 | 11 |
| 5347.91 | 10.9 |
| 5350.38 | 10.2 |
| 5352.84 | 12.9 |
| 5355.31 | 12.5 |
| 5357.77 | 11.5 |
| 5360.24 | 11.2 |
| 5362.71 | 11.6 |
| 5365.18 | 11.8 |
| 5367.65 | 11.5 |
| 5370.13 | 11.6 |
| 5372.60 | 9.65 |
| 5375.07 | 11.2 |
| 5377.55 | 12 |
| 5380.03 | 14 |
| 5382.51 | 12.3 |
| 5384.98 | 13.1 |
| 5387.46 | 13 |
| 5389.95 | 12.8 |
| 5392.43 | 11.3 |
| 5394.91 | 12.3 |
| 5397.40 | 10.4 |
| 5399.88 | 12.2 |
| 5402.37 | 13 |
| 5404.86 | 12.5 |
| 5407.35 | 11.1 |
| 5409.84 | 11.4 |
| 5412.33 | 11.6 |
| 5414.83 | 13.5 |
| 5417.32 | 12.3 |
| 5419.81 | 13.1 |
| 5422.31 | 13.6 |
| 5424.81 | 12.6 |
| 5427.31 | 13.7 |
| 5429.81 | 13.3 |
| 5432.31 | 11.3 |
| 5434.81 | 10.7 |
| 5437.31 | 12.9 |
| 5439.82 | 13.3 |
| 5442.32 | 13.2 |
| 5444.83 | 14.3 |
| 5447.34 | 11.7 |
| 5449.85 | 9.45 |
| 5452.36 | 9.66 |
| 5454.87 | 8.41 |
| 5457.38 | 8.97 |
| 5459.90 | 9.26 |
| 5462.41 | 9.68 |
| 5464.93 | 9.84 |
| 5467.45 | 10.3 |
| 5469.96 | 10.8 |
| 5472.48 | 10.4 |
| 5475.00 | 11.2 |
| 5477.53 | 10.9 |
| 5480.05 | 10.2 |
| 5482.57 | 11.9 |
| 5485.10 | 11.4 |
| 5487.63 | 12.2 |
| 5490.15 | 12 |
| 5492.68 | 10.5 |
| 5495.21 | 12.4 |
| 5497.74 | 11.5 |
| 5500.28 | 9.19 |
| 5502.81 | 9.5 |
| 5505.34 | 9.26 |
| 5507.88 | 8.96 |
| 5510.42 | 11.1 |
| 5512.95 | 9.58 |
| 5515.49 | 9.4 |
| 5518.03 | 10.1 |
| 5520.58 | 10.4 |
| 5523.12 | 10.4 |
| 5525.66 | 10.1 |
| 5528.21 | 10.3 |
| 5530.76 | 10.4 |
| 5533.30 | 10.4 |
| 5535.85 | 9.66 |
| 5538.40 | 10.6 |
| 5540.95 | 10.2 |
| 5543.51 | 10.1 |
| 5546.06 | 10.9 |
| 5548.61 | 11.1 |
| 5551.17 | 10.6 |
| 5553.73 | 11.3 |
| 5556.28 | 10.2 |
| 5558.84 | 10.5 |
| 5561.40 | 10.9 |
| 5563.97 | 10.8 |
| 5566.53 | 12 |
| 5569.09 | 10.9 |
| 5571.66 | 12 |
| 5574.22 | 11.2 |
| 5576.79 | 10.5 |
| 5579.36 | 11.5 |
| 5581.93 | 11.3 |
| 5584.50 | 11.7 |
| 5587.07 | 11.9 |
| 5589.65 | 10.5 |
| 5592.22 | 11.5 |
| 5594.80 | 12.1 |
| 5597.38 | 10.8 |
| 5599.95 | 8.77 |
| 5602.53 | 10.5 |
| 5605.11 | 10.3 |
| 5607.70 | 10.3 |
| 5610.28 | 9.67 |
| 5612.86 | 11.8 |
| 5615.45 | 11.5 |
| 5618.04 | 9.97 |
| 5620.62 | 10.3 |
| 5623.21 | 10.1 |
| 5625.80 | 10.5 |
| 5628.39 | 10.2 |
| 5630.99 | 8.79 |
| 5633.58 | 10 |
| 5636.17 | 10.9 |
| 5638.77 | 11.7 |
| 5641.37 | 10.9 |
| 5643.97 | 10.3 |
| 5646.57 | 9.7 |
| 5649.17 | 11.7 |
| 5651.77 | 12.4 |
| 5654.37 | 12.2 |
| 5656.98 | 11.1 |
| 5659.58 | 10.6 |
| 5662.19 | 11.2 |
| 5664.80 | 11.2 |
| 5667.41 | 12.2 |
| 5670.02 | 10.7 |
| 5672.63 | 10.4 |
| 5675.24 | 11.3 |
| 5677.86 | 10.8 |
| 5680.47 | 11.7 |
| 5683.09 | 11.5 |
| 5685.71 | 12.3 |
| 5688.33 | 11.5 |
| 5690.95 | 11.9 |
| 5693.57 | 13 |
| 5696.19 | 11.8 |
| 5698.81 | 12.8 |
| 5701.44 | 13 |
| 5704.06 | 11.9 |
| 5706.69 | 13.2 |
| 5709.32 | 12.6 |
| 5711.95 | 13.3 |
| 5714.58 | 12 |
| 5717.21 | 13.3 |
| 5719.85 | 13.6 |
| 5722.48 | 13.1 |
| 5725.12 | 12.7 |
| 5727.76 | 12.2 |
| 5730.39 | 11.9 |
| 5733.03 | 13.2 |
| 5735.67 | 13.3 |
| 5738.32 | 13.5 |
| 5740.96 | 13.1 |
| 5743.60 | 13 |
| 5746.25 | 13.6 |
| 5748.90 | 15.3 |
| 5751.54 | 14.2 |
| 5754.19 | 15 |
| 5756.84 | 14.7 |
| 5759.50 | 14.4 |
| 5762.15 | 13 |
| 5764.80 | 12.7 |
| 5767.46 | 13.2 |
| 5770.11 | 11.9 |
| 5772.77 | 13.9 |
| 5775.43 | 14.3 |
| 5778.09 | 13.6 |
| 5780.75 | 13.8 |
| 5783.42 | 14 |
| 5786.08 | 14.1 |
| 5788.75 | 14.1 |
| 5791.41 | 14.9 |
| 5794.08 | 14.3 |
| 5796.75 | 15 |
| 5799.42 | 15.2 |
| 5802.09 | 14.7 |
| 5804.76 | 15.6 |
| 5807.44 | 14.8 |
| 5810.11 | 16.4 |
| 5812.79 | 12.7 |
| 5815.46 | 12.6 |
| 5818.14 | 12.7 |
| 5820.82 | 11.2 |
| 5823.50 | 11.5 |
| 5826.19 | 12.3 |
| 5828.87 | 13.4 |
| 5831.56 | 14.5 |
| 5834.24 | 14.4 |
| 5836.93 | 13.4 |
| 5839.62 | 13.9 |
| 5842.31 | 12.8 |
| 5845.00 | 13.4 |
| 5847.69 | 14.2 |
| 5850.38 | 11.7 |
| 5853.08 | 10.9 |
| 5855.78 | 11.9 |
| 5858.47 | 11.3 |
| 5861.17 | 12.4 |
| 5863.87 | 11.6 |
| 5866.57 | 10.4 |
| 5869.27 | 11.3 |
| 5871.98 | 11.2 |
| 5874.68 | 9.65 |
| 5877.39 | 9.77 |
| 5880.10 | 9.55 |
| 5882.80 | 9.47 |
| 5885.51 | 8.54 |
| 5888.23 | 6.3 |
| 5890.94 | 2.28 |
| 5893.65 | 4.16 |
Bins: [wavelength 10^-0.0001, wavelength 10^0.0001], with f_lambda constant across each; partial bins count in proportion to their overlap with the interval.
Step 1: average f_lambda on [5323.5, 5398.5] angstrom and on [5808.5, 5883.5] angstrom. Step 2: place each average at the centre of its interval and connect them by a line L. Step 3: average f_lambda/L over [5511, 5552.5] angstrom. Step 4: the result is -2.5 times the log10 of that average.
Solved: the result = 0.13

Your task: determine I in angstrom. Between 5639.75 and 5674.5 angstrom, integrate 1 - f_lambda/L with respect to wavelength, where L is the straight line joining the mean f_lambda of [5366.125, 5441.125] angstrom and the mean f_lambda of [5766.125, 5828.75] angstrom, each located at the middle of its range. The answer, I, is 5.50 angstrom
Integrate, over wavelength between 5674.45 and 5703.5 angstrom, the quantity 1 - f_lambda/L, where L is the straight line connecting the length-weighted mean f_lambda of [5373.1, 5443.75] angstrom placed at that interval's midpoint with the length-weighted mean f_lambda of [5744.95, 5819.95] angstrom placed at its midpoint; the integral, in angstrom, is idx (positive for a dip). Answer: 3.6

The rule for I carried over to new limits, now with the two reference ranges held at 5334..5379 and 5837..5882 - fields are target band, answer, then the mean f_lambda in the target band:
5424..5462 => -0.7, 11.5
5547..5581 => 1.0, 11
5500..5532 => 4.0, 9.92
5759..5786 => -4.5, 13.5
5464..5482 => 1.1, 10.6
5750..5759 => -2.4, 14.6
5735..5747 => -1.8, 13.3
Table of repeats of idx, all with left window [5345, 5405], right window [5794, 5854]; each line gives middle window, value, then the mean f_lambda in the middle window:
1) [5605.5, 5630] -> 4.44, 10.5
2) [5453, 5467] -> 3.29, 9.31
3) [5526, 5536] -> 1.77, 10.2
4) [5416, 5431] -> -1.32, 13.1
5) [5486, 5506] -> 2.33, 10.9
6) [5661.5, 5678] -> 2.33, 11.1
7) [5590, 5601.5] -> 1.75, 10.8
